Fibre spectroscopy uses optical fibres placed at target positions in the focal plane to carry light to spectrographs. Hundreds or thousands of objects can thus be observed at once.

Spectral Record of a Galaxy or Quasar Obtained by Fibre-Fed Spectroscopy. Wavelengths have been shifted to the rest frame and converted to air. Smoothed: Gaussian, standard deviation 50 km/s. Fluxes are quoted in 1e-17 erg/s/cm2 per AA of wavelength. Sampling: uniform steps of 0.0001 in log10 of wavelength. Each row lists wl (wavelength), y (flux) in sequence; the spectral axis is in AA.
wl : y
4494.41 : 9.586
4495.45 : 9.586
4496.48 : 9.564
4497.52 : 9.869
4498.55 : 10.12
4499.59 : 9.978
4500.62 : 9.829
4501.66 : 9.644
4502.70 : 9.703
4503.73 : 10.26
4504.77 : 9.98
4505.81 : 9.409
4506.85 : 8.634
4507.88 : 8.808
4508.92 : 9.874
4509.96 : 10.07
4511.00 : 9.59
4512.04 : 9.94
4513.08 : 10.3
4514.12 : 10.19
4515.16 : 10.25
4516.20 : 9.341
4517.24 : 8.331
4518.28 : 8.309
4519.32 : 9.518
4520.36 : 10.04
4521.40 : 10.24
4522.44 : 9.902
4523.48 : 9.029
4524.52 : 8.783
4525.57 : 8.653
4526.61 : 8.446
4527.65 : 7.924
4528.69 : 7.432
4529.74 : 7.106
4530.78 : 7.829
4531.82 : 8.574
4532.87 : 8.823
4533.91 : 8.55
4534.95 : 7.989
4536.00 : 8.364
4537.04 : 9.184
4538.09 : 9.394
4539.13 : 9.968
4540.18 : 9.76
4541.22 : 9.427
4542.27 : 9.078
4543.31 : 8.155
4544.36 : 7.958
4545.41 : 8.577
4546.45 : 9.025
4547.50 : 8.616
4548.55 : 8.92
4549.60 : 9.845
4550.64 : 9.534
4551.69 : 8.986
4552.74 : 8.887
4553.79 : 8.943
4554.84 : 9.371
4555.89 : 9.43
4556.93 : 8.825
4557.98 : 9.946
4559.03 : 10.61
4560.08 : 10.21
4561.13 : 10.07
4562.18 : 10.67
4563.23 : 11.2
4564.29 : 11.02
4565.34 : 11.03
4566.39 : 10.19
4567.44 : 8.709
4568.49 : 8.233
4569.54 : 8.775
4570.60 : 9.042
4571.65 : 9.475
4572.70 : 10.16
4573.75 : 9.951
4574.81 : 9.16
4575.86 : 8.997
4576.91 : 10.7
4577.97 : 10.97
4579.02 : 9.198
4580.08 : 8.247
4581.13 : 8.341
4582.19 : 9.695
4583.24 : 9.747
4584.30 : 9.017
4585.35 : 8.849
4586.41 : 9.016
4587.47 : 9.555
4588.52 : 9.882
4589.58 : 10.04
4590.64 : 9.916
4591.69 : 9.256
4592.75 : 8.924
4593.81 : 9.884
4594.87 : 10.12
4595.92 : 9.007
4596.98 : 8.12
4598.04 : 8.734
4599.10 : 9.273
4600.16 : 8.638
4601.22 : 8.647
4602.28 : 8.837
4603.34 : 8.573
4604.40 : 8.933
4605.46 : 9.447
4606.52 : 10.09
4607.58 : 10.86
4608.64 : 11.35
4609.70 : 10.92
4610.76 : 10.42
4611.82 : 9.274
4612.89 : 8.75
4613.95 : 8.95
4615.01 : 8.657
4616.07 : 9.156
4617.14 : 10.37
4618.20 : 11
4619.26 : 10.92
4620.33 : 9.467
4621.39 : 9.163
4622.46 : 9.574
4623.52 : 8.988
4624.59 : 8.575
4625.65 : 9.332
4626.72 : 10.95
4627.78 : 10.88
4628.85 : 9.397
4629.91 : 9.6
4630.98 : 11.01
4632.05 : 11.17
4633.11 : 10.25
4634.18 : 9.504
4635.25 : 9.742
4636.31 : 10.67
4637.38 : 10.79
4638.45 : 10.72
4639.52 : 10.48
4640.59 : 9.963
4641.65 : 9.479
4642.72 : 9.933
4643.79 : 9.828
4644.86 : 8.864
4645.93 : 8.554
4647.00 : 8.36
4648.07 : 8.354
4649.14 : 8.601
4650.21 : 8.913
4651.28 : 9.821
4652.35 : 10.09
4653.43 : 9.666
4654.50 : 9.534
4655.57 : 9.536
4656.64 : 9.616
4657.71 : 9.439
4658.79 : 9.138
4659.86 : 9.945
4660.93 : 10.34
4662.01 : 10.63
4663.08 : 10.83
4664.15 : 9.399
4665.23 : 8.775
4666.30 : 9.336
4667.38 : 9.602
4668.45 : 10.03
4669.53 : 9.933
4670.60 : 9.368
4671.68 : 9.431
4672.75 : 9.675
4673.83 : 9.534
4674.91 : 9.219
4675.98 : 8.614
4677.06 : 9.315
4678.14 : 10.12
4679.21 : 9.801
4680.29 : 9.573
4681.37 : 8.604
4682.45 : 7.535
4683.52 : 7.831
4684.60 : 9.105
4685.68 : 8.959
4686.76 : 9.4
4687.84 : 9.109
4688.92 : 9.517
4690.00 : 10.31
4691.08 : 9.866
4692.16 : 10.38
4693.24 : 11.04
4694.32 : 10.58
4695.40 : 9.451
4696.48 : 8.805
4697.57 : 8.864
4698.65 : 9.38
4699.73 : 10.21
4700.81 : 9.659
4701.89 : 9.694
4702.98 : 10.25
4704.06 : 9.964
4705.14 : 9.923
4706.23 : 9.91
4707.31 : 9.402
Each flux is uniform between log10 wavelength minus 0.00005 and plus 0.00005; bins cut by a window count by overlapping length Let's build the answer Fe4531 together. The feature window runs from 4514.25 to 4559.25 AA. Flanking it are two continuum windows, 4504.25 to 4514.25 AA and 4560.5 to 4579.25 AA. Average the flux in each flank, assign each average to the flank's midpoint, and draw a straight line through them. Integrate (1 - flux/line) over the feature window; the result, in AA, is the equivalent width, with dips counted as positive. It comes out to 3.6 AA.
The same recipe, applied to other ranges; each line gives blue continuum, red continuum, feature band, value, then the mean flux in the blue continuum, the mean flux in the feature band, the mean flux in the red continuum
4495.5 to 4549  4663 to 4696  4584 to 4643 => -2.24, 9.16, 9.7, 9.47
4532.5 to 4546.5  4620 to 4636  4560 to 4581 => -1.24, 8.88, 9.76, 9.86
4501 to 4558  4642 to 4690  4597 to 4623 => -0.81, 9.11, 9.55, 9.37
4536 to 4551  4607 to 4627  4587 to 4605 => 0.75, 9.08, 9.2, 9.81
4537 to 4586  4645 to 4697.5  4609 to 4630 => -0.64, 9.45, 9.73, 9.44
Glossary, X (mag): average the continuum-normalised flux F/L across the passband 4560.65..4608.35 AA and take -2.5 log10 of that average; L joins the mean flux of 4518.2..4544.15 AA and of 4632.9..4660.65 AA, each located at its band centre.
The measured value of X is -0.04 mag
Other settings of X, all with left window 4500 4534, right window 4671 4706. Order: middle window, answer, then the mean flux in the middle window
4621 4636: -0.056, 9.89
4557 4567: -0.129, 10.5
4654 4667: -0.030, 9.71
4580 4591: -0.002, 9.33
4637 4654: -0.011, 9.51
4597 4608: 0.025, 9.13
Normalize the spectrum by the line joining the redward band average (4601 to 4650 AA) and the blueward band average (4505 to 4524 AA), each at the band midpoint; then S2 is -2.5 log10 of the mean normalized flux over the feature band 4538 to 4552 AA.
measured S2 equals 0.06 mag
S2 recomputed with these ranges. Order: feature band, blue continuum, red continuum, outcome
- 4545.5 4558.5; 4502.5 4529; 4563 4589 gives 0.03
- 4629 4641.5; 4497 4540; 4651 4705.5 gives -0.09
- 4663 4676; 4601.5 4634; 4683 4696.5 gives 0.02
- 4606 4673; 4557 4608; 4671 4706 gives -0.03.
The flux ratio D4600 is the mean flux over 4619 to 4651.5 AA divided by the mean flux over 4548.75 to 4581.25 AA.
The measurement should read 1.01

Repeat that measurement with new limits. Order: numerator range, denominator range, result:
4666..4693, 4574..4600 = 1.00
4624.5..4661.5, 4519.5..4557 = 1.10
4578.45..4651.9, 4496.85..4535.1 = 1.04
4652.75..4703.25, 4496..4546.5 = 1.04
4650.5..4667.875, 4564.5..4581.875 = 1.02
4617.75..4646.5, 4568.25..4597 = 1.06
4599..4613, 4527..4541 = 1.12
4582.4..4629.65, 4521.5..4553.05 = 1.09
